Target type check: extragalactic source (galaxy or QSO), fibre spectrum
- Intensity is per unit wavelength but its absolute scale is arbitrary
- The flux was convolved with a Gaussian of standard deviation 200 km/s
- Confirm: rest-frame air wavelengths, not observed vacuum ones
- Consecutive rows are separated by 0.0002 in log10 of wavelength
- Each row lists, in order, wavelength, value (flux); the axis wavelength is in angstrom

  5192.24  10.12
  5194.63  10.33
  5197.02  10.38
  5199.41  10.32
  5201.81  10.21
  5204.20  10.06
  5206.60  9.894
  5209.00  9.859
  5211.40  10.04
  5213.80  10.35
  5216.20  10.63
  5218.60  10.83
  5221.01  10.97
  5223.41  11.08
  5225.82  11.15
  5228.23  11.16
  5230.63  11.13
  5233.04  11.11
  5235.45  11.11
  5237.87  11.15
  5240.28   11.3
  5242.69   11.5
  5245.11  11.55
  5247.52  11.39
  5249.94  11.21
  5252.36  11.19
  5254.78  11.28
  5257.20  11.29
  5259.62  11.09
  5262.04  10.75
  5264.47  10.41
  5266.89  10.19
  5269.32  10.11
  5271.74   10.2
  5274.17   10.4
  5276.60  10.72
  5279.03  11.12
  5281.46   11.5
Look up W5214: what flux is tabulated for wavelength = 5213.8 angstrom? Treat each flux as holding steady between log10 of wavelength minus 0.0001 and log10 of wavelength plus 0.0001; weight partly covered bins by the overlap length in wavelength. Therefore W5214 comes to 10.35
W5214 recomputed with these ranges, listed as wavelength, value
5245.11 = 11.55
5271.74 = 10.2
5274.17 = 10.4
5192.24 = 10.12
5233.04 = 11.11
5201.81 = 10.21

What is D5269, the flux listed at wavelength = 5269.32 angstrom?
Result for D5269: 10.11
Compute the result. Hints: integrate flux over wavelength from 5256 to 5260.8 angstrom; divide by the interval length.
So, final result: 11.2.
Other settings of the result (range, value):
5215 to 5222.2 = 10.8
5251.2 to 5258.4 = 11.3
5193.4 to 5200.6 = 10.4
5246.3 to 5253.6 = 11.3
